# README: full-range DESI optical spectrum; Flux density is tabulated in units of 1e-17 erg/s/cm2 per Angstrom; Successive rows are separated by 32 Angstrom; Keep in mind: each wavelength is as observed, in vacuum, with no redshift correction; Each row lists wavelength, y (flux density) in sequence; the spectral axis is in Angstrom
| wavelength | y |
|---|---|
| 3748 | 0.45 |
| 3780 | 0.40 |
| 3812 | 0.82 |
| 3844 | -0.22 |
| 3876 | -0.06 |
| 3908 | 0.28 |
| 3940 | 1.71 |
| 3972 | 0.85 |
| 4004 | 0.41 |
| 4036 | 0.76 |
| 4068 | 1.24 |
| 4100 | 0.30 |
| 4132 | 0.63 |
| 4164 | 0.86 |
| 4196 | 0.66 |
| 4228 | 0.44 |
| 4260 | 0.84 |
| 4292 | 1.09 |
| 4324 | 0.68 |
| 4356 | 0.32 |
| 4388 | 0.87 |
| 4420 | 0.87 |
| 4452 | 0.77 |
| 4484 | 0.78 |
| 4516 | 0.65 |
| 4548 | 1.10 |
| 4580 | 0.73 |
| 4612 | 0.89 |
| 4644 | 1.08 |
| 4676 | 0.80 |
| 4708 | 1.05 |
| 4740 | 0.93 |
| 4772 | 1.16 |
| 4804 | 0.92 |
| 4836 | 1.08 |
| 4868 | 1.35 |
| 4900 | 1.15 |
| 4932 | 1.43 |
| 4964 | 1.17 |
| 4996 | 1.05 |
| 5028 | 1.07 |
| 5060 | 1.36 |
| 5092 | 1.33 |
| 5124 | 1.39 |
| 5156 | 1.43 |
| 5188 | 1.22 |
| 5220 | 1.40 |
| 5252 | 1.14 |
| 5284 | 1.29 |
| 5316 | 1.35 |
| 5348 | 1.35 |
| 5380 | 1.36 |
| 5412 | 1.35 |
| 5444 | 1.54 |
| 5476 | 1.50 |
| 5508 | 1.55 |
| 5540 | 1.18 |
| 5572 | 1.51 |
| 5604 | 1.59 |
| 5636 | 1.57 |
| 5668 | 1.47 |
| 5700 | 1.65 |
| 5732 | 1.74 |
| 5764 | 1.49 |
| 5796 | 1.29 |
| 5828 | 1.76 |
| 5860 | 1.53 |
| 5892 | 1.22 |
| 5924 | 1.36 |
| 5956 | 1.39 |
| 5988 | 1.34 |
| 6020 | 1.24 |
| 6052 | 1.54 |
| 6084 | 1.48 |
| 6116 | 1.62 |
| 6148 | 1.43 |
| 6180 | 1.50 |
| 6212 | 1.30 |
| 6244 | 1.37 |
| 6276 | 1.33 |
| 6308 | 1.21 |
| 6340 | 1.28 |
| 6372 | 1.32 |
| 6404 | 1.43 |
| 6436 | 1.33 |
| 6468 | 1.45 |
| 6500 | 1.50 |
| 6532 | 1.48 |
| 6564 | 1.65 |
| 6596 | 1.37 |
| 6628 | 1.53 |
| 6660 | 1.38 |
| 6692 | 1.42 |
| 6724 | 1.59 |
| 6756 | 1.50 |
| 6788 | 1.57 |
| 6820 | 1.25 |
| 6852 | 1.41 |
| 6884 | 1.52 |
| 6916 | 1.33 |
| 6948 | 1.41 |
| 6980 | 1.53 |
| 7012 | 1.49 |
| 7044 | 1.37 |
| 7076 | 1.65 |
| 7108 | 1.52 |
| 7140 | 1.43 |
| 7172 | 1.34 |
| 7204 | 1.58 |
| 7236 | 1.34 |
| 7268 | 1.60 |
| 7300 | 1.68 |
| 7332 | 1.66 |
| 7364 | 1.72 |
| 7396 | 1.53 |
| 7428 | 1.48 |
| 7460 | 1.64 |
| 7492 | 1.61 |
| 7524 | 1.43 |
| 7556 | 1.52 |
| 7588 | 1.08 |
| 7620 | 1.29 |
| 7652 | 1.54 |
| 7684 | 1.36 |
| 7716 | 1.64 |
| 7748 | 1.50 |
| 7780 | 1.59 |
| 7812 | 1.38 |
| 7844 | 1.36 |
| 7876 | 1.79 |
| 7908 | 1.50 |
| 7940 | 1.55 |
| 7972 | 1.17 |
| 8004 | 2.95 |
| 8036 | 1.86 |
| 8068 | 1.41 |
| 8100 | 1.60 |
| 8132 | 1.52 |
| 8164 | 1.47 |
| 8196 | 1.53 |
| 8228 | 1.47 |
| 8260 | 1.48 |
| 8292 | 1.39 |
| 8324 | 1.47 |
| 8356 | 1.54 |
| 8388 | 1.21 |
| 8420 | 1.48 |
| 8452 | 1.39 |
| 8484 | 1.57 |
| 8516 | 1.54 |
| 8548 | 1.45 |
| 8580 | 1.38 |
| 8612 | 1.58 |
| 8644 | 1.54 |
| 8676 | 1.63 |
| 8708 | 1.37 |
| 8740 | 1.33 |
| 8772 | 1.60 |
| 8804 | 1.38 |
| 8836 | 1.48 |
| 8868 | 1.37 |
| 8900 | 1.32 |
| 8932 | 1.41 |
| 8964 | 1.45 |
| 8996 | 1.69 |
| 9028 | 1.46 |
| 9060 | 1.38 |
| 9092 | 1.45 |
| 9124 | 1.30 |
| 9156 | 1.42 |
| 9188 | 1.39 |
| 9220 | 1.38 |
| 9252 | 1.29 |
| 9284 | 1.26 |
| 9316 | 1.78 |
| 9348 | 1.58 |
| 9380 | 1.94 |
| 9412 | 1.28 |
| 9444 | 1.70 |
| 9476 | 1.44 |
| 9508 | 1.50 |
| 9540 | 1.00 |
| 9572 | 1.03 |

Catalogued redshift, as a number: 0.221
